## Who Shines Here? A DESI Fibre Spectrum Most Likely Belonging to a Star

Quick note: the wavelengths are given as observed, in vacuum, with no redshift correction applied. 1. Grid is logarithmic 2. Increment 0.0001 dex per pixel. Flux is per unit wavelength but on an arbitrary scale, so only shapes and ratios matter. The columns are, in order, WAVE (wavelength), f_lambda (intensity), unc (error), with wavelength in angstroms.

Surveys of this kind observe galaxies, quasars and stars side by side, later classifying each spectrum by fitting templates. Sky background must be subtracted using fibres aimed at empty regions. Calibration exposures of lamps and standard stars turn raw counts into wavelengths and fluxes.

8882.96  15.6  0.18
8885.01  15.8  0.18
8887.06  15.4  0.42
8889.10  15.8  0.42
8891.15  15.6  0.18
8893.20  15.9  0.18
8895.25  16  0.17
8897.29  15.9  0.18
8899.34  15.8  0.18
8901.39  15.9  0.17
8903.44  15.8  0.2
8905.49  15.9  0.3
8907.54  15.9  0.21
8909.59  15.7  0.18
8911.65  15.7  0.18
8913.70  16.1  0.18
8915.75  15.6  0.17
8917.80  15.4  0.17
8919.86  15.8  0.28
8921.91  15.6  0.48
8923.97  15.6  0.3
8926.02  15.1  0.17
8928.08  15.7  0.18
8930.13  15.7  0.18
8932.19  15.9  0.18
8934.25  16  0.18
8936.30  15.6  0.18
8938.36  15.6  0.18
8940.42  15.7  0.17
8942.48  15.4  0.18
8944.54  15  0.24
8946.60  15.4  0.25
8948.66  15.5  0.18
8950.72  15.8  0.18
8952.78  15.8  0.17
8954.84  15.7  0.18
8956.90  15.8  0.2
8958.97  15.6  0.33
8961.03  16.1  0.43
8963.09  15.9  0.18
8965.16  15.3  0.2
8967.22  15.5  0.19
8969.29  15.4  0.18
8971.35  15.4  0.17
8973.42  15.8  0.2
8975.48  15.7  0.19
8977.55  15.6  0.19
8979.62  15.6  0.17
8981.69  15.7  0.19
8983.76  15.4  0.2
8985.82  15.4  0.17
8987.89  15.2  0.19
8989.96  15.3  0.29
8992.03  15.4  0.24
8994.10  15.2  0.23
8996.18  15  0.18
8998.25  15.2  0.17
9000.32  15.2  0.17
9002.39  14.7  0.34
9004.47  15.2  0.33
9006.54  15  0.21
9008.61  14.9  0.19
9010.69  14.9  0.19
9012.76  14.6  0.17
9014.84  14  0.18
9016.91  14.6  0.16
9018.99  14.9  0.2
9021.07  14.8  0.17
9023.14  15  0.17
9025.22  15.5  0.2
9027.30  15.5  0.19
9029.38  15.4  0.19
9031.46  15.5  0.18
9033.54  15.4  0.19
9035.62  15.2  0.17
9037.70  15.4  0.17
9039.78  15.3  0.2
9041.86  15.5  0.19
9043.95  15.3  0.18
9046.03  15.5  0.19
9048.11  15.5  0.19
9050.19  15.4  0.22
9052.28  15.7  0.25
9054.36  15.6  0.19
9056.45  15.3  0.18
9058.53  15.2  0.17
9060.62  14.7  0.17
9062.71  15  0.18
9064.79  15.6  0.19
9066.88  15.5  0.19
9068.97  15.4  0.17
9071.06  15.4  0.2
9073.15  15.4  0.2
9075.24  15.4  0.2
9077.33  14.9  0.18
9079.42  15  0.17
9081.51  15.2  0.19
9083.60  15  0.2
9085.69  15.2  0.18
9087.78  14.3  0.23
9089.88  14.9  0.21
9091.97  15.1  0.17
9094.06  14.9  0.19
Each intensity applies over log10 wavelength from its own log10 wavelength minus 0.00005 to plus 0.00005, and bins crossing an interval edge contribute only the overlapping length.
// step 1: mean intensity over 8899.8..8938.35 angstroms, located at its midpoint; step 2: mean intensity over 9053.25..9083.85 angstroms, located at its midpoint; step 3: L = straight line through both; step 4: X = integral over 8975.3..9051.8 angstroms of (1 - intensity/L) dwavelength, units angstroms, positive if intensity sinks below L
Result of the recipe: 1.04 angstroms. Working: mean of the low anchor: 15.7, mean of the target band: 15.2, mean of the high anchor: 15.2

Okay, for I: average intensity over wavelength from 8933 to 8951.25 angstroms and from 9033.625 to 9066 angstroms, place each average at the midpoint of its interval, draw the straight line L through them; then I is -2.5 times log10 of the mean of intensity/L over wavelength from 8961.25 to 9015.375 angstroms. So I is 0.01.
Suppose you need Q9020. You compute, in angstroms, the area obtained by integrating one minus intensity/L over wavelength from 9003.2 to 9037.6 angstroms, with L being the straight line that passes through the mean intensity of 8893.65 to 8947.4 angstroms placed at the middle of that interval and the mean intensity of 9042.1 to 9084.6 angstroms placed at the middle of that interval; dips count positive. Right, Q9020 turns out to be 0.9 angstroms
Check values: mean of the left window 15.7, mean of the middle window 15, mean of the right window 15.3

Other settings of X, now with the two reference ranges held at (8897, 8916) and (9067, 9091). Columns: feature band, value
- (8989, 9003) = 0.28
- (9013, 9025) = 0.51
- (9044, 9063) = -0.14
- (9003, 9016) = 0.54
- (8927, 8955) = 0.12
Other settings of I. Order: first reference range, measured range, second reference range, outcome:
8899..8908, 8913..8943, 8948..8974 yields 0.01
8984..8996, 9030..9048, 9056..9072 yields -0.01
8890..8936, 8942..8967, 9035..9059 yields 0.00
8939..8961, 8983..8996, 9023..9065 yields 0.01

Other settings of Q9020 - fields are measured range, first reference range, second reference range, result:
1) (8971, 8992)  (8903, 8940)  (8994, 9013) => -0.4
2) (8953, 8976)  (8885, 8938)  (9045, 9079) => -0.1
